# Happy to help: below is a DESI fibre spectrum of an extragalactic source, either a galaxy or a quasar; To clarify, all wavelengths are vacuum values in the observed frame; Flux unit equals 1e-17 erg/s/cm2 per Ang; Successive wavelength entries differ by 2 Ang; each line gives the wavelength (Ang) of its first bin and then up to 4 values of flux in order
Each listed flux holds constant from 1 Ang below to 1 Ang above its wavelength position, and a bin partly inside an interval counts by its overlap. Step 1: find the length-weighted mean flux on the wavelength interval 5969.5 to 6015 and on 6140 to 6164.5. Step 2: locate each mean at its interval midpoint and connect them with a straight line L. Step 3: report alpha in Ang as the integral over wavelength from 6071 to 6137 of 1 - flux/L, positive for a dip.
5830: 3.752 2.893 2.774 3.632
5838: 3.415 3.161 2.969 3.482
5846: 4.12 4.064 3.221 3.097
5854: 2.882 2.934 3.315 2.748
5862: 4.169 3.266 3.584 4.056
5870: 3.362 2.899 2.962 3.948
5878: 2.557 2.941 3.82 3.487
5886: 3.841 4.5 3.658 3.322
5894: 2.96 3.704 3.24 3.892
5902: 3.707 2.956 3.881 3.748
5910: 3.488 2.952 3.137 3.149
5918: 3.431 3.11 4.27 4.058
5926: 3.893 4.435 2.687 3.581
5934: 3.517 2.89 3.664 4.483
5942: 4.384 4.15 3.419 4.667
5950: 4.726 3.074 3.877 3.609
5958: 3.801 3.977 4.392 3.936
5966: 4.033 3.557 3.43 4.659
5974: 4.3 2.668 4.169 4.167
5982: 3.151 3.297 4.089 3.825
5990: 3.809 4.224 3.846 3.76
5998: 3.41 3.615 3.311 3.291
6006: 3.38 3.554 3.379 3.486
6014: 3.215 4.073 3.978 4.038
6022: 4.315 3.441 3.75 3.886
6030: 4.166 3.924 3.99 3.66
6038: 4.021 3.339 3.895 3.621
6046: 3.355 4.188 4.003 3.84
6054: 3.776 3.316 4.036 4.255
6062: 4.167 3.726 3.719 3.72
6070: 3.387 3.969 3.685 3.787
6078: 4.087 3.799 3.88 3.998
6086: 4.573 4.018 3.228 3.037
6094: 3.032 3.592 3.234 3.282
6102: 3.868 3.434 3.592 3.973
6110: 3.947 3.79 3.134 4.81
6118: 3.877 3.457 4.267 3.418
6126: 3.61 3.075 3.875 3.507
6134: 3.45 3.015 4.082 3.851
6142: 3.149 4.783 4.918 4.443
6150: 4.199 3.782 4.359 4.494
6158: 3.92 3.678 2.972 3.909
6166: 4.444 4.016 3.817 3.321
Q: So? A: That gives 4.2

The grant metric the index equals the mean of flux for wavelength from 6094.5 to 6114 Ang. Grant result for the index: 3.59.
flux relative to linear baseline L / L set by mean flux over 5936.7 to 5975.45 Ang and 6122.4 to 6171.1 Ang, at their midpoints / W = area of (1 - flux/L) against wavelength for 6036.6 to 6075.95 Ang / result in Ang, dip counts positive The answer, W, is 1.3 Ang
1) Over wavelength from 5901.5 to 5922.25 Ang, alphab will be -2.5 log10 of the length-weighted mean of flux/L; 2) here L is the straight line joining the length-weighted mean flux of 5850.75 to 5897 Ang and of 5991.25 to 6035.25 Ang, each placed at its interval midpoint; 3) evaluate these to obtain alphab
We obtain 0.025 mag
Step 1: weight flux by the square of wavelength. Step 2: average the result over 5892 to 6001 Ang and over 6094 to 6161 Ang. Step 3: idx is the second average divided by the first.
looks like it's 1.1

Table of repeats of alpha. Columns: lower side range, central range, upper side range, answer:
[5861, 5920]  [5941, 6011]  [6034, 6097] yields -3.6 Ang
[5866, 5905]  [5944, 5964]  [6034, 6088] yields -1.9 Ang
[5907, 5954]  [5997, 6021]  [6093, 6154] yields 1.0 Ang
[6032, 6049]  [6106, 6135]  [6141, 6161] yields 2.4 Ang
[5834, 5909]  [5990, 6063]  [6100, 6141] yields -3.4 Ang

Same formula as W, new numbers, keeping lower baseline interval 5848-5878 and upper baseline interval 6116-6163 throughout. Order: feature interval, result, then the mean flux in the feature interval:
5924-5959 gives -3.6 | 3.82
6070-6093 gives -0.4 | 3.8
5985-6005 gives -0.8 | 3.72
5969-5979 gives -0.9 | 3.85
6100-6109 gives 0.3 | 3.67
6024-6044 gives -0.9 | 3.82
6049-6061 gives -0.6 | 3.87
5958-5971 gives -1.4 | 3.88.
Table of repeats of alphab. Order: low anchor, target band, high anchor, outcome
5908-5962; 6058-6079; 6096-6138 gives -0.057 mag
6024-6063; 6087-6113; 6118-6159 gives 0.095 mag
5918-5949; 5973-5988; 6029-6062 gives 0.035 mag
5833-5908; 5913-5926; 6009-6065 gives -0.004 mag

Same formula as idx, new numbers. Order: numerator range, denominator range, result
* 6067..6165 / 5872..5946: 1.14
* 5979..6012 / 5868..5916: 1.09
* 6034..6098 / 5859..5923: 1.15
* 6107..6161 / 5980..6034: 1.09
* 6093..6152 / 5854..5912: 1.18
